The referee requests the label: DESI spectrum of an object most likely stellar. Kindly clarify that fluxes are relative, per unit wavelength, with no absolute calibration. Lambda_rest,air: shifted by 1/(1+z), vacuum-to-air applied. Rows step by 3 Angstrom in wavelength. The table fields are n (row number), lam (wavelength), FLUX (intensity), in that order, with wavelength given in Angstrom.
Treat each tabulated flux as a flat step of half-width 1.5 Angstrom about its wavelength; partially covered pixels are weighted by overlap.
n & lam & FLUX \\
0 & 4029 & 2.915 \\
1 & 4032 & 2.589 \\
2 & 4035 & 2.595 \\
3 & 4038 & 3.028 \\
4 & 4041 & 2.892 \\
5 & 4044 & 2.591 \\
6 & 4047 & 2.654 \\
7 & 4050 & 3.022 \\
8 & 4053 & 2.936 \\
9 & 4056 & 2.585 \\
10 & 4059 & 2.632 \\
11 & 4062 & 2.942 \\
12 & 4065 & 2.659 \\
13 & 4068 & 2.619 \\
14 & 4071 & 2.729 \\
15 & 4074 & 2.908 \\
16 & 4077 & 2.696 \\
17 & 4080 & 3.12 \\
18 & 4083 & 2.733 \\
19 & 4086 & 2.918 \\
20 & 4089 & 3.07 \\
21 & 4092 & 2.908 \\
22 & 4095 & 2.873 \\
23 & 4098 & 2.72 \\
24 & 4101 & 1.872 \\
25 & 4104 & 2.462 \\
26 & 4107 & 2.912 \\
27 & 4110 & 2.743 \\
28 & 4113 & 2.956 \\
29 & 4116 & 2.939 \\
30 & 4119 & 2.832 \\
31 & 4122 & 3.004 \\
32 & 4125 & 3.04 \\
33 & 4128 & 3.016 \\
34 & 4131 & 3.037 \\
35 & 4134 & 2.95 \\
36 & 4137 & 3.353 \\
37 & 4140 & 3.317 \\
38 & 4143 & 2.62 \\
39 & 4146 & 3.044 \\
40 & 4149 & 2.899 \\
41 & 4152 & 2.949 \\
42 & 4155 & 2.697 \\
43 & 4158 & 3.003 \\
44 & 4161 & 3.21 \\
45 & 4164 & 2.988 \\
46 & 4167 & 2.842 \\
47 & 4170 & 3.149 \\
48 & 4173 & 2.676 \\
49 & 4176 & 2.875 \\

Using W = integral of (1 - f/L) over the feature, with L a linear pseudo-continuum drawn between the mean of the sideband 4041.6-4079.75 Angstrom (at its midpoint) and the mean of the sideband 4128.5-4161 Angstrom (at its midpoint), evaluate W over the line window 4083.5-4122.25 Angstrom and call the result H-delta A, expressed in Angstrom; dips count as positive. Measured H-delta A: 1.4 Angstrom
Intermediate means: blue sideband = 2.76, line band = 2.78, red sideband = 3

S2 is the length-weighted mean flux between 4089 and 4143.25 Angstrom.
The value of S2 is 2.88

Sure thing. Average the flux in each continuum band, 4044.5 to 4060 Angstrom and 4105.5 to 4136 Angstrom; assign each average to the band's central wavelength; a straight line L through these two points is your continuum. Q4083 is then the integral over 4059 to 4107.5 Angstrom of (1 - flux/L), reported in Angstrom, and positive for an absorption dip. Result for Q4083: 1.6 Angstrom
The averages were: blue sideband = 2.76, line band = 2.75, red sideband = 2.95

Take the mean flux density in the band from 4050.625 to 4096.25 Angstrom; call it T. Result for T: 2.83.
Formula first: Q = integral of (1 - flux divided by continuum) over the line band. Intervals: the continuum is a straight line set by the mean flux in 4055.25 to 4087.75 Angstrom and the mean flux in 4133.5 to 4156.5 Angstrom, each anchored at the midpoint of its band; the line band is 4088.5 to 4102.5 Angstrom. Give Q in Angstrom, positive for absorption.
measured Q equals 0.91 Angstrom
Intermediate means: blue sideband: 2.78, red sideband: 2.98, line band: 2.66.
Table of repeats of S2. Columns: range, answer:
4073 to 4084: 2.87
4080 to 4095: 2.93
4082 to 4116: 2.75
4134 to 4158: 2.98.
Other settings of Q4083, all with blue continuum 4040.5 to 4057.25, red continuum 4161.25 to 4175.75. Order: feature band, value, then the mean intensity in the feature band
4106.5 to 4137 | -1.0 Angstrom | 2.96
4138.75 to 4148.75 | -0.2 Angstrom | 2.97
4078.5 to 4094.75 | -0.7 Angstrom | 2.94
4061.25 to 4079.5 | 0.2 Angstrom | 2.77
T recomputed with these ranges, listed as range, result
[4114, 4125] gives 2.94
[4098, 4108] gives 2.44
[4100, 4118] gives 2.67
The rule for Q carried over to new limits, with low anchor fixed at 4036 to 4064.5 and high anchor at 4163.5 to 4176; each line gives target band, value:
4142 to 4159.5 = 0.1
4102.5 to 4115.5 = 0.3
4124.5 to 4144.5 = -1.2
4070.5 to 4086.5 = -0.2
